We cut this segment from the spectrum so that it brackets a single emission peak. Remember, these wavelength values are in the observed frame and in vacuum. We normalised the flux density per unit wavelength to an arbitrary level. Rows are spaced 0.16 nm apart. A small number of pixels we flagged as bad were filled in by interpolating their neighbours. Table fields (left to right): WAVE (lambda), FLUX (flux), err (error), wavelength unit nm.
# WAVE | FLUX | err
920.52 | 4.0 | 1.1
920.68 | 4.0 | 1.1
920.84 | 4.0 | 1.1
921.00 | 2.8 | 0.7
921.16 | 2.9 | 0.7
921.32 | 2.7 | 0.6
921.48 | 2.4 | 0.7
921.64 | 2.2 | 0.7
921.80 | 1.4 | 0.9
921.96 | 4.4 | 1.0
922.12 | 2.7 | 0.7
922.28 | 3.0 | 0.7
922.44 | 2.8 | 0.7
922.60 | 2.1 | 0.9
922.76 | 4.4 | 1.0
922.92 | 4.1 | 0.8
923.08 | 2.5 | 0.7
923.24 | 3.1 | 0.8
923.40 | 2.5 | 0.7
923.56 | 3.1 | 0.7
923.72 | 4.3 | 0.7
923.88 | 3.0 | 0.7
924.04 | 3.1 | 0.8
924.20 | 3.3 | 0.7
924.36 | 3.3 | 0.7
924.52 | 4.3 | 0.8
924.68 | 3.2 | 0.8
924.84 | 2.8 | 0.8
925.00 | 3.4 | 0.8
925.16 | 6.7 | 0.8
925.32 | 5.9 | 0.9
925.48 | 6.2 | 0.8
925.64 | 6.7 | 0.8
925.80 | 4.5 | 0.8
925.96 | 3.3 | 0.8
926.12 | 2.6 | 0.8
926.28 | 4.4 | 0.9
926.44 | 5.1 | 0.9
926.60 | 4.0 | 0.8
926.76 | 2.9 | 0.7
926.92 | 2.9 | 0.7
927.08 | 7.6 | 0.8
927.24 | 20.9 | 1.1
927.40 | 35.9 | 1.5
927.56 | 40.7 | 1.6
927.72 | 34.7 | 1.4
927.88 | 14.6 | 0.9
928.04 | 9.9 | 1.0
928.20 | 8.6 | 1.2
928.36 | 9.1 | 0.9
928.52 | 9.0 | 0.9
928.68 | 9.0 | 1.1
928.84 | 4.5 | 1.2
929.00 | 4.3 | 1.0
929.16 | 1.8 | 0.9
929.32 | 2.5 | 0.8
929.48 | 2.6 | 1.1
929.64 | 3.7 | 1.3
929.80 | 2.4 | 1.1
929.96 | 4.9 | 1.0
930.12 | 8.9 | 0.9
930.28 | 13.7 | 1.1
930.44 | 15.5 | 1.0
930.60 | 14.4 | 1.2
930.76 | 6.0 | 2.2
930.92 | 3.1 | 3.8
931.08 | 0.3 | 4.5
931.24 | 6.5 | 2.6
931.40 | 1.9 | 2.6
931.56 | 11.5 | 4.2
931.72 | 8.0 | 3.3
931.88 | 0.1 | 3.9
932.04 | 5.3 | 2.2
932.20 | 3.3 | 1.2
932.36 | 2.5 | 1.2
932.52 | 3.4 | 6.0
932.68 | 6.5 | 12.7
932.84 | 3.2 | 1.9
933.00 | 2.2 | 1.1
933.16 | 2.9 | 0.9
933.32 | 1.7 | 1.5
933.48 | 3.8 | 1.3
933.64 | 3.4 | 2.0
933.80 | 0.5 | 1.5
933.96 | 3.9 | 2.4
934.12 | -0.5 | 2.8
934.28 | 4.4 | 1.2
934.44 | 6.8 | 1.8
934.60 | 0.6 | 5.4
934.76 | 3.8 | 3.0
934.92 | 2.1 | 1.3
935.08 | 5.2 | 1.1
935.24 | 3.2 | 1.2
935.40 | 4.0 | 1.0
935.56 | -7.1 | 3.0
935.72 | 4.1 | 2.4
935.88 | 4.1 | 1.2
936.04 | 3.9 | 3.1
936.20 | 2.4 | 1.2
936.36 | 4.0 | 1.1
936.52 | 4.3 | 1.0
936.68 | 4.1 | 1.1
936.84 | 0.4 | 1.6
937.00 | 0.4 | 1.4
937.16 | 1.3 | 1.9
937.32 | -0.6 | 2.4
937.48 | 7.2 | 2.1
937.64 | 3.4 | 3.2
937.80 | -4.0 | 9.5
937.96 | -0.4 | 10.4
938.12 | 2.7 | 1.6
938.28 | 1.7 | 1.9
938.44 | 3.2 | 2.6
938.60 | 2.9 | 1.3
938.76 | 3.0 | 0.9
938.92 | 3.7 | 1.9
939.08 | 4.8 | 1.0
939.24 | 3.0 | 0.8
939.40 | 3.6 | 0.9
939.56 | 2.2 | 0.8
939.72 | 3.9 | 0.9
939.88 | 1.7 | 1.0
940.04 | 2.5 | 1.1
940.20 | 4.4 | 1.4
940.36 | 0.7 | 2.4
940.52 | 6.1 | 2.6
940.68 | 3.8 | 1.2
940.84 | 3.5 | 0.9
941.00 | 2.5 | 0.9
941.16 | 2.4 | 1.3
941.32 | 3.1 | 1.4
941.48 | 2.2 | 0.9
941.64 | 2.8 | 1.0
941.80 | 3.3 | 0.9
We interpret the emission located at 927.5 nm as H-alpha 6563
